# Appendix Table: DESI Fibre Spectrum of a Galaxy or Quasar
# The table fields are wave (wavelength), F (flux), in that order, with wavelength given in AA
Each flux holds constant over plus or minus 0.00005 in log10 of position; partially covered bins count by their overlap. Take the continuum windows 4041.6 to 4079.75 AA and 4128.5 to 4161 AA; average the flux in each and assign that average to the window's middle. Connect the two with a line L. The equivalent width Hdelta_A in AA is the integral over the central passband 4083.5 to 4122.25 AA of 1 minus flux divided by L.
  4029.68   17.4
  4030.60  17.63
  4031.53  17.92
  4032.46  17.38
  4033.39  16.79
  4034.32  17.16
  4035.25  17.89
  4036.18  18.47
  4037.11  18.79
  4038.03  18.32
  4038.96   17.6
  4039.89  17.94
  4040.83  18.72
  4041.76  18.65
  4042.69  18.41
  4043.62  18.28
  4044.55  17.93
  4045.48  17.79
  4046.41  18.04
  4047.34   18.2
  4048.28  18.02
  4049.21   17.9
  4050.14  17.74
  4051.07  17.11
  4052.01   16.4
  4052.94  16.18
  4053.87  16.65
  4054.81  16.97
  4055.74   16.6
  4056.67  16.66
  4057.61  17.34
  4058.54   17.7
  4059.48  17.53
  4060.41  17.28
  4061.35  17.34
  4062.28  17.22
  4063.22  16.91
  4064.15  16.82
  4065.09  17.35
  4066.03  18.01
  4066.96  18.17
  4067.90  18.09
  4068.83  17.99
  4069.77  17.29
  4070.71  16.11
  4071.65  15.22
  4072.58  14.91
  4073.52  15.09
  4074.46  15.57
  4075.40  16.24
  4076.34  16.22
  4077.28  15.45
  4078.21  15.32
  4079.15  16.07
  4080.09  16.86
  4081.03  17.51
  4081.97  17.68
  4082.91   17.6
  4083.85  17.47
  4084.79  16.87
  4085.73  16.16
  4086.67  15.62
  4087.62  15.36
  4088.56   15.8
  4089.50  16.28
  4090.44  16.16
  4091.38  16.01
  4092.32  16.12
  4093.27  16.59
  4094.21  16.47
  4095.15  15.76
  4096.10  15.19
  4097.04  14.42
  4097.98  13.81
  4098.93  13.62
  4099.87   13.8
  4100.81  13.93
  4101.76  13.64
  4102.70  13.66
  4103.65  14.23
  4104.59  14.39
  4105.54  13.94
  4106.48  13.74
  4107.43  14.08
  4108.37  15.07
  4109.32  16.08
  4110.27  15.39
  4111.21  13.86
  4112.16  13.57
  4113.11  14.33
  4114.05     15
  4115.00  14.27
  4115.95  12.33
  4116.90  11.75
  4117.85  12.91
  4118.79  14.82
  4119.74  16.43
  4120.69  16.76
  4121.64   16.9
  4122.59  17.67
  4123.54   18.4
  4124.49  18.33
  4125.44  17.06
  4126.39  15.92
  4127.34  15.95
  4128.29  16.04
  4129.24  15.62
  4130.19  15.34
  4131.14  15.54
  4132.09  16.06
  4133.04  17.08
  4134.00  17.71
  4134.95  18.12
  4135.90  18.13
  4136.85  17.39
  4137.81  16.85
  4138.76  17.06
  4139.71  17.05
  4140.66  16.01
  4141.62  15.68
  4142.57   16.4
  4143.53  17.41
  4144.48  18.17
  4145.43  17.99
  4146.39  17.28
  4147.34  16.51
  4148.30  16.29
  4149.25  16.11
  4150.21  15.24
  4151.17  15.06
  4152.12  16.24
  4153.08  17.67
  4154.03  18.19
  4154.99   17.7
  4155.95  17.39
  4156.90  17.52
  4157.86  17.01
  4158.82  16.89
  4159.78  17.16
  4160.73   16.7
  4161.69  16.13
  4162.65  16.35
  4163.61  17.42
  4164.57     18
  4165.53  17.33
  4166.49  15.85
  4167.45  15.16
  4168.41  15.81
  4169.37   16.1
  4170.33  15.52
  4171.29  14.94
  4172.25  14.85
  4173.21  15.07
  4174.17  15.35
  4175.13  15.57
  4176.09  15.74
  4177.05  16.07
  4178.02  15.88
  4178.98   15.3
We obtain 4.6 AA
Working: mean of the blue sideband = 17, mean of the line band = 14.9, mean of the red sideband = 16.8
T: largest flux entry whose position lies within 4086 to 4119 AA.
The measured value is 16.59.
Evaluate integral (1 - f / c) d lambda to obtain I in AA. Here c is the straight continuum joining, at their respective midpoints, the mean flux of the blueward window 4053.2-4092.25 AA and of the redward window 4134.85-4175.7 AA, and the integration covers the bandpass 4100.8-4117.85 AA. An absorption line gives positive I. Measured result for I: 2.7 AA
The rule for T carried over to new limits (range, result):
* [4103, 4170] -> 18.4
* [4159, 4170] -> 18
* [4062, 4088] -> 18.17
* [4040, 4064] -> 18.72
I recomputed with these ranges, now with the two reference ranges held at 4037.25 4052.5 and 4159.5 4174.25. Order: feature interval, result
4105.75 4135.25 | 2.25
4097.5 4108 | 1.95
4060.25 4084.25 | 1.09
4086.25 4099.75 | 1.38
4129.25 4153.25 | -0.29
